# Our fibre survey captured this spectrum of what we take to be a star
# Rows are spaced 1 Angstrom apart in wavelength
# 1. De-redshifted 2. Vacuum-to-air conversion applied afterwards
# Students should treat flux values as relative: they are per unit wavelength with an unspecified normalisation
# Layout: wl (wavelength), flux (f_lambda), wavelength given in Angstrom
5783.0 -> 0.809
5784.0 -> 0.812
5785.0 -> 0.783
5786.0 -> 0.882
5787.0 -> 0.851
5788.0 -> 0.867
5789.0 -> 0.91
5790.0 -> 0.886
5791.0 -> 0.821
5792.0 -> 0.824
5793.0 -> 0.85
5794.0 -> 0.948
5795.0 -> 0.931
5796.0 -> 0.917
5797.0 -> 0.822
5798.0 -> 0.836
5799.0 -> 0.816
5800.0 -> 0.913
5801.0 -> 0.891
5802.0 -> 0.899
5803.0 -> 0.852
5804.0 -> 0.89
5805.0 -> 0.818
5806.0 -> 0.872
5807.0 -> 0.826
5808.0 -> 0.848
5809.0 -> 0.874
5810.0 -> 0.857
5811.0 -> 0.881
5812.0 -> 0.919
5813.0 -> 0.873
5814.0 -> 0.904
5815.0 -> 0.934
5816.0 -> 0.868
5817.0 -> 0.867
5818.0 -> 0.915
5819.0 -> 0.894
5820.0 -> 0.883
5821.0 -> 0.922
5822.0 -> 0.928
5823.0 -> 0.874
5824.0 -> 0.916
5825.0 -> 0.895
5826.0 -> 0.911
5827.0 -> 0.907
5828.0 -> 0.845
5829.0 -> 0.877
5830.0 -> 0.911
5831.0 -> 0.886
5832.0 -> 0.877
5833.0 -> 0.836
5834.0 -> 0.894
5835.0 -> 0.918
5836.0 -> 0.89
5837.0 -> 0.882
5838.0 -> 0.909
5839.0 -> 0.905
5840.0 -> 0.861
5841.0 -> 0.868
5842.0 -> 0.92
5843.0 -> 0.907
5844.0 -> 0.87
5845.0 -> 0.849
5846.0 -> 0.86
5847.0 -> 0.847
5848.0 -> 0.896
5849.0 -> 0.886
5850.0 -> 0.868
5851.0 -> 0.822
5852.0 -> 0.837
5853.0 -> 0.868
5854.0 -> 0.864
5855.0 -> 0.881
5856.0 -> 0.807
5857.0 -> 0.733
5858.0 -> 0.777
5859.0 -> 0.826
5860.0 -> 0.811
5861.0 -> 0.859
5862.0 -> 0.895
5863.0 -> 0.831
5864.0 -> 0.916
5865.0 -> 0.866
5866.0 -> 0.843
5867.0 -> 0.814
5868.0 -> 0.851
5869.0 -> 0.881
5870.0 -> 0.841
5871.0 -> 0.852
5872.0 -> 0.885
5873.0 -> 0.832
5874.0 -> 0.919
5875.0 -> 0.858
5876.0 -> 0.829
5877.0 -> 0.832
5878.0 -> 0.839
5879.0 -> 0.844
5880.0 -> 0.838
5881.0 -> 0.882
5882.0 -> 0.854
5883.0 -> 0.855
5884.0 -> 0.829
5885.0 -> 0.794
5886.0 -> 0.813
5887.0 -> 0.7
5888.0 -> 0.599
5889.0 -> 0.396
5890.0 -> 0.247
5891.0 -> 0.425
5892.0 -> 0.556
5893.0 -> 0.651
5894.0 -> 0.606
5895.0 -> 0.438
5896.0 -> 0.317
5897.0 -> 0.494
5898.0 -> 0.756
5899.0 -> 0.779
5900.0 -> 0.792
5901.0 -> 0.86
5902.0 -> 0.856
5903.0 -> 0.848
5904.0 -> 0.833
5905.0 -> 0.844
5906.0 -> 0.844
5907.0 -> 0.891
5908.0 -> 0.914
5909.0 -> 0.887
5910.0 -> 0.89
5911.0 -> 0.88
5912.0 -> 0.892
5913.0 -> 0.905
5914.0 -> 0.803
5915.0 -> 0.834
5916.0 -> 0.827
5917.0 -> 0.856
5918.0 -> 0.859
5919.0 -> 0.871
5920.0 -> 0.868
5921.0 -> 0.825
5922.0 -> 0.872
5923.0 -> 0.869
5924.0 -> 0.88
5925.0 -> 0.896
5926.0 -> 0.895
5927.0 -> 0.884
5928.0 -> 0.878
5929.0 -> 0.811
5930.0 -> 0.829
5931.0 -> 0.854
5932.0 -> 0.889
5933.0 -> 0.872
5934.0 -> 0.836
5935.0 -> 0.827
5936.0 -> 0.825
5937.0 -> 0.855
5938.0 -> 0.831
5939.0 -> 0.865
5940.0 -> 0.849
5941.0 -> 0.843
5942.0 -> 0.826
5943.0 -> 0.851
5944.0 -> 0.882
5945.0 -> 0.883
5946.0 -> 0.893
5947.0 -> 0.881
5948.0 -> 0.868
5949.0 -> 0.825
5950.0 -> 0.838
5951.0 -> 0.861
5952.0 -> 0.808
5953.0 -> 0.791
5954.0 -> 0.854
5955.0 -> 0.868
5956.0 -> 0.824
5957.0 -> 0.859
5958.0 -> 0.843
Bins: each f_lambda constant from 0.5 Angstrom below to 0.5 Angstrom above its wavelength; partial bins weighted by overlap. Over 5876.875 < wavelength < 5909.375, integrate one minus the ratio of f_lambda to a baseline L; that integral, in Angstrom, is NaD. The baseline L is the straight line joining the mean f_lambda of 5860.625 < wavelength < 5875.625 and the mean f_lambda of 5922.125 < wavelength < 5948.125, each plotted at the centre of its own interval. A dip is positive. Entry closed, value 5.2 Angstrom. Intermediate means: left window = 0.863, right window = 0.861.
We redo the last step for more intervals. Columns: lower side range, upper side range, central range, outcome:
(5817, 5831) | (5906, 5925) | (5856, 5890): 2.8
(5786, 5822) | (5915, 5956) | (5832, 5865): 0.3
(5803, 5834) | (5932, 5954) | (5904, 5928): -0.3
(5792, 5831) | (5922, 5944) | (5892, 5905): 2.7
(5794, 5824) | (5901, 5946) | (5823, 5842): -0.2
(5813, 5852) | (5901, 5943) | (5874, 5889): 1.2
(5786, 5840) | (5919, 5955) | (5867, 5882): 0.2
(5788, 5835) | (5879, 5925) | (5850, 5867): -0.4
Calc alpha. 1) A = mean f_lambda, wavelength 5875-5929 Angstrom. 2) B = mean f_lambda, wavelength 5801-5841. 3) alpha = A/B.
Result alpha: 0.88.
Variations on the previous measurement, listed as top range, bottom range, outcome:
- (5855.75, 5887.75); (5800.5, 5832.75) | 0.95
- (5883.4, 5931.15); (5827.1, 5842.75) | 0.87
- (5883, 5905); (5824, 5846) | 0.74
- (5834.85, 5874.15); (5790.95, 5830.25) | 0.98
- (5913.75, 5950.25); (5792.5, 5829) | 0.97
